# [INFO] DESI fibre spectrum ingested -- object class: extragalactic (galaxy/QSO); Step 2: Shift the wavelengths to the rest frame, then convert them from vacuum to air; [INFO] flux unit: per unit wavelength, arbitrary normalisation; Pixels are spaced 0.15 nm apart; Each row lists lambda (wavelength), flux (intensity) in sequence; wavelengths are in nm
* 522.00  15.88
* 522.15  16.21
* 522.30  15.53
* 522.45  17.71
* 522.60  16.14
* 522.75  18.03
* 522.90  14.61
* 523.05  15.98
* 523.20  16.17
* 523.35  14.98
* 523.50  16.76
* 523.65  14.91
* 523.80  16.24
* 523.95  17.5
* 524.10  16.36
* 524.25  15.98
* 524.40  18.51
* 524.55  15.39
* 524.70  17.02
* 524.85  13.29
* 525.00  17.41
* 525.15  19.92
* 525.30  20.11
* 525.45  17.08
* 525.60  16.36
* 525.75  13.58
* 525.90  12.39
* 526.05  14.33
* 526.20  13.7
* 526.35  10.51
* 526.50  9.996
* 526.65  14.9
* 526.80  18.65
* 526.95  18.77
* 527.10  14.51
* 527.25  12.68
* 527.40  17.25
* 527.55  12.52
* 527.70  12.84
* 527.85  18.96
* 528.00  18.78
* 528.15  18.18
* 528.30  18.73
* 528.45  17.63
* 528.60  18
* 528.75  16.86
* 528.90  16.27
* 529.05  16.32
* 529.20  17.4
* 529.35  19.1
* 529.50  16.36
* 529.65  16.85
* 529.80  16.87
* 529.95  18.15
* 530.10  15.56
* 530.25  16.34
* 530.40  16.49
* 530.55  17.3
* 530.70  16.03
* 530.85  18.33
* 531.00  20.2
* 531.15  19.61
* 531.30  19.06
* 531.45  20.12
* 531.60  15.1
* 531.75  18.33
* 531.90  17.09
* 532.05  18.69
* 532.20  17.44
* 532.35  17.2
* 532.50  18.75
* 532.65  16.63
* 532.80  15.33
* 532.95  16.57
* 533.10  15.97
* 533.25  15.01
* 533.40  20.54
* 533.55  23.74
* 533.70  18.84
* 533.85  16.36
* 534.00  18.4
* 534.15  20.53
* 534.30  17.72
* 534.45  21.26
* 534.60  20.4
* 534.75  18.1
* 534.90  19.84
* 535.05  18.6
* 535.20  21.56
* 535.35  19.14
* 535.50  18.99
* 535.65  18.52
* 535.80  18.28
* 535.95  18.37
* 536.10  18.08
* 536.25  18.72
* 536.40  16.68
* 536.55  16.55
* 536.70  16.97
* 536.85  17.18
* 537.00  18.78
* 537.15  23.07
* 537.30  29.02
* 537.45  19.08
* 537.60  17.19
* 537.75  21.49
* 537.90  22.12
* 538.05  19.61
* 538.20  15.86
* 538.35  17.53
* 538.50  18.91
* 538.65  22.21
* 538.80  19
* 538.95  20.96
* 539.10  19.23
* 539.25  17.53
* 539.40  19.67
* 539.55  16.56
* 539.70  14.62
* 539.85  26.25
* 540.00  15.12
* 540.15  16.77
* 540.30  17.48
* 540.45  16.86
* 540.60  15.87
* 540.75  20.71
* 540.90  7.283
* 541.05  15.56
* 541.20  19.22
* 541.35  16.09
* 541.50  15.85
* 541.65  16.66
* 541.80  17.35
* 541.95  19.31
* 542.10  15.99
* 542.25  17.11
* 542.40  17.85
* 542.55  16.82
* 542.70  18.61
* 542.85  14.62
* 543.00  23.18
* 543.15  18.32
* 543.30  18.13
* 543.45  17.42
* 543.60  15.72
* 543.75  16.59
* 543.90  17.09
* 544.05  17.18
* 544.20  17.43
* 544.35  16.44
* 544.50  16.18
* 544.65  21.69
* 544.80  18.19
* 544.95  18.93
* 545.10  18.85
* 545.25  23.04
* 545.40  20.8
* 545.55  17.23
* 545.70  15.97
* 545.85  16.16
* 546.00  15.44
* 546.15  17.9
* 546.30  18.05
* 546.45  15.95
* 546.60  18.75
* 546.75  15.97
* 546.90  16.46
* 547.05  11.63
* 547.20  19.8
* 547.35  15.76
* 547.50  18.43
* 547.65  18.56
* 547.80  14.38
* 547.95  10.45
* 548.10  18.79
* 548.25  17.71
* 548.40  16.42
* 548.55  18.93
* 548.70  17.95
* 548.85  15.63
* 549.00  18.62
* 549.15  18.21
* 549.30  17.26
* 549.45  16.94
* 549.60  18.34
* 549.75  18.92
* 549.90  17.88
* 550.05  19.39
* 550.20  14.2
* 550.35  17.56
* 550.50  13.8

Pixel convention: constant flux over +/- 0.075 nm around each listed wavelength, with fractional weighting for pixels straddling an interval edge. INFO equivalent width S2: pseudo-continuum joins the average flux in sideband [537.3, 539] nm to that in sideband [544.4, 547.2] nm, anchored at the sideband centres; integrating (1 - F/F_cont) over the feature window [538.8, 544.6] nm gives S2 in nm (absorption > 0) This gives 0.44 nm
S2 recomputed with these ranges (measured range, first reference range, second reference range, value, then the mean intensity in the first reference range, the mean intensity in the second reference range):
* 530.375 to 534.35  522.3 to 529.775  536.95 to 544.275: -0.22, 16.2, 18.2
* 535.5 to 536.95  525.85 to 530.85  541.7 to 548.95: -0.09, 16.1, 17.4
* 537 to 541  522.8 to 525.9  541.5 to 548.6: -0.41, 16.3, 17.4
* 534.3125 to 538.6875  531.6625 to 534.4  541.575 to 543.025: -0.37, 18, 17.6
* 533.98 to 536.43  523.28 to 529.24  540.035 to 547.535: -0.35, 16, 17.3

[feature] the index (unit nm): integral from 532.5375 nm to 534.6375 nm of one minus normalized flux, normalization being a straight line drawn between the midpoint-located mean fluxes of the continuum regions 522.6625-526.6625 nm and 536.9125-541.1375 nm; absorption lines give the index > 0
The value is -0.09 nm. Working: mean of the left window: 15.6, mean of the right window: 18.7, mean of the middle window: 18.3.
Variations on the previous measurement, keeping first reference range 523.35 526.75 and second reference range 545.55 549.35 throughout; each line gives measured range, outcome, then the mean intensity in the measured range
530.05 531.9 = -0.21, 17.7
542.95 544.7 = -0.13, 17.8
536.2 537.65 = -0.28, 19.4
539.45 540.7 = -0.09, 17.6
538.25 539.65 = -0.22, 18.9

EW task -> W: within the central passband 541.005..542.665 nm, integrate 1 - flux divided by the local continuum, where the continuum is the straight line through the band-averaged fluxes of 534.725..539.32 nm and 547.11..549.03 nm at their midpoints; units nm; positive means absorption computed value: 0.10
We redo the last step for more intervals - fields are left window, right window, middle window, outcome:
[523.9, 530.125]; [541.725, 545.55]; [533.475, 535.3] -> -0.27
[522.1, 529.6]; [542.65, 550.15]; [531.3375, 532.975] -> -0.09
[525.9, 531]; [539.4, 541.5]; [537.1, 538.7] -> -0.36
